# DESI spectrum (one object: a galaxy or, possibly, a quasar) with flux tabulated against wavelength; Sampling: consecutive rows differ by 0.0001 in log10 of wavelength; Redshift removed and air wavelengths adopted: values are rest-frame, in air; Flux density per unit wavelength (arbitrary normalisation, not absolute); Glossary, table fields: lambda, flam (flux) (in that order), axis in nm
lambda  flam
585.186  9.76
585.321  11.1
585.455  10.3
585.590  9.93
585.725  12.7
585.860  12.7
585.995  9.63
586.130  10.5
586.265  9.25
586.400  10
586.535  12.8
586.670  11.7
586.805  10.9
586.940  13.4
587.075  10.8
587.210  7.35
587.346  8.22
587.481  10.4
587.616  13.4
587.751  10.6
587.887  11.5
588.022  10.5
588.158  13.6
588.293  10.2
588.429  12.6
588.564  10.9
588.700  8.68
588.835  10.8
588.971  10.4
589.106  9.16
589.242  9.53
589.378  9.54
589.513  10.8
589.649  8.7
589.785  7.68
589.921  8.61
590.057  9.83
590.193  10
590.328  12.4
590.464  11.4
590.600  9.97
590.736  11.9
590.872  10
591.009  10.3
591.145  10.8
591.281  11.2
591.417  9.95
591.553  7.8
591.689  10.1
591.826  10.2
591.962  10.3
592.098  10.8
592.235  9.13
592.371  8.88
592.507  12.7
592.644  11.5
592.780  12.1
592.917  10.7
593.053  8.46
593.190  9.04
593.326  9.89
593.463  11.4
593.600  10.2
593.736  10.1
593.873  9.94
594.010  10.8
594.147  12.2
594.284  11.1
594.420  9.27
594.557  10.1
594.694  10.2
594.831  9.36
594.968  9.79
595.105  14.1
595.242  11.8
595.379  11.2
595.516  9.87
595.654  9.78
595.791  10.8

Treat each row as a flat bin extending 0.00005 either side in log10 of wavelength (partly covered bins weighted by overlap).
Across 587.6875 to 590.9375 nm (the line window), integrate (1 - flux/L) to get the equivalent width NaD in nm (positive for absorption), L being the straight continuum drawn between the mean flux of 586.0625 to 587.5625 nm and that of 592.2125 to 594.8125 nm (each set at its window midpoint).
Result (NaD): 0.03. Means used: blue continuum 10.5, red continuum 10.4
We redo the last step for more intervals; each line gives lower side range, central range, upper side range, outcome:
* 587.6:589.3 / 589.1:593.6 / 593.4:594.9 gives 0.197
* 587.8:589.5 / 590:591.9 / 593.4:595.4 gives 0.046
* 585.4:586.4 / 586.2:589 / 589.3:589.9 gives -0.257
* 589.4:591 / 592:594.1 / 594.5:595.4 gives 0.041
